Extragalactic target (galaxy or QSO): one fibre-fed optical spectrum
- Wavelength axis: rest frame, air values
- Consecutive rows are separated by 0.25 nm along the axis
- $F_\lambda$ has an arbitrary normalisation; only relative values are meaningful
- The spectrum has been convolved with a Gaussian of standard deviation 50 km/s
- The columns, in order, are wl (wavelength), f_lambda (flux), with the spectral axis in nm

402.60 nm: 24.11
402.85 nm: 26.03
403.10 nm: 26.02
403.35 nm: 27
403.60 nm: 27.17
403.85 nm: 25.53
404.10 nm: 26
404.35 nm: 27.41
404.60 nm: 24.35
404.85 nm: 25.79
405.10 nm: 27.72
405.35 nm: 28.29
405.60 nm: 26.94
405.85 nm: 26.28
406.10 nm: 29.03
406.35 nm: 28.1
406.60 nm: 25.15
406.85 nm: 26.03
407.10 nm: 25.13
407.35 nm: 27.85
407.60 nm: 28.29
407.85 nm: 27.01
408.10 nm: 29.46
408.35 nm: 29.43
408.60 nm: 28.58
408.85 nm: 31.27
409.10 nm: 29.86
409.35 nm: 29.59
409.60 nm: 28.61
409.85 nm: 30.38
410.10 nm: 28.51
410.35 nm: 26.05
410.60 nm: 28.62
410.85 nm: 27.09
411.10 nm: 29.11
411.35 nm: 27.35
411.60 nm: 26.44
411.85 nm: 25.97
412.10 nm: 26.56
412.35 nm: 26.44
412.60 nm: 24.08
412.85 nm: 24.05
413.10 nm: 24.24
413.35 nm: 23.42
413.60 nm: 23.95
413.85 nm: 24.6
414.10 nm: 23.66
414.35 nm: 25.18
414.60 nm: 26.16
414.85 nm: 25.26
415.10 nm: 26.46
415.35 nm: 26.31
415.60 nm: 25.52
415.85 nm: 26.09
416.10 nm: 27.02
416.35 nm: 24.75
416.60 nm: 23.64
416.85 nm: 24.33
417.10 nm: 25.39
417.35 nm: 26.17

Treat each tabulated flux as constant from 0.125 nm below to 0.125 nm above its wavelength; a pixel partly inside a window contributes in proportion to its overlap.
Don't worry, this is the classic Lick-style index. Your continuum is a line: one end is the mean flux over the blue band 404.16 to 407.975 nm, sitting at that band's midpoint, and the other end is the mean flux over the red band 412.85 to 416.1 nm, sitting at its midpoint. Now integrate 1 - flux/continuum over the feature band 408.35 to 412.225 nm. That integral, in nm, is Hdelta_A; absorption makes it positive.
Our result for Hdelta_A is -0.34 nm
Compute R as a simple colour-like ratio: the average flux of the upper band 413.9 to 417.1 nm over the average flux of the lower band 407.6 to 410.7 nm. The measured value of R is 0.9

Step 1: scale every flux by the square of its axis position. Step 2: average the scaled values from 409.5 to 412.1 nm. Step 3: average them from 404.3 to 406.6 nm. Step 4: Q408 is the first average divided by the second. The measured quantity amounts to 1.1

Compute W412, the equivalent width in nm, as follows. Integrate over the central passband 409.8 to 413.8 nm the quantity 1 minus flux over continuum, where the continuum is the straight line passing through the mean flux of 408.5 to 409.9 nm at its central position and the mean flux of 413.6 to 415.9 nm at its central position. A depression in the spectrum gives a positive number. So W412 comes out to 0.20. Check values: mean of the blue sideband 29.7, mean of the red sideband 25.4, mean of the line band 26.3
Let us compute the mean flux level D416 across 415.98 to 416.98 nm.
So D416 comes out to 24.9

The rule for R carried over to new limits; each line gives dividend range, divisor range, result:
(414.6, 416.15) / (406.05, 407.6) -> 0.97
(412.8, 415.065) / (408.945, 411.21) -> 0.86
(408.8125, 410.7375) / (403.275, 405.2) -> 1.10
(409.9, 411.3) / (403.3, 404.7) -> 1.07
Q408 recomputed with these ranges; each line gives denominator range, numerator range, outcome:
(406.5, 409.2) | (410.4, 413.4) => 0.95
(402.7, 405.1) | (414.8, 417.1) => 1.03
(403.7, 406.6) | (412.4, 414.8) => 0.95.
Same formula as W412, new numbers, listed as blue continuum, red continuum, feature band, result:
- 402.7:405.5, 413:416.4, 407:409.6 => -0.272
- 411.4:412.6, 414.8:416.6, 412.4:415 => 0.146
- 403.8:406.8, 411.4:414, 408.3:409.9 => -0.235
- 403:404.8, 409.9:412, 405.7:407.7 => -0.019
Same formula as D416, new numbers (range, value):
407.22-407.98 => 27.7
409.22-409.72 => 29.1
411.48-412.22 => 26.3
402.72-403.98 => 26.3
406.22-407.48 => 26.5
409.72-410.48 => 28.3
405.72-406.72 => 27.1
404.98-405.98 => 27.3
